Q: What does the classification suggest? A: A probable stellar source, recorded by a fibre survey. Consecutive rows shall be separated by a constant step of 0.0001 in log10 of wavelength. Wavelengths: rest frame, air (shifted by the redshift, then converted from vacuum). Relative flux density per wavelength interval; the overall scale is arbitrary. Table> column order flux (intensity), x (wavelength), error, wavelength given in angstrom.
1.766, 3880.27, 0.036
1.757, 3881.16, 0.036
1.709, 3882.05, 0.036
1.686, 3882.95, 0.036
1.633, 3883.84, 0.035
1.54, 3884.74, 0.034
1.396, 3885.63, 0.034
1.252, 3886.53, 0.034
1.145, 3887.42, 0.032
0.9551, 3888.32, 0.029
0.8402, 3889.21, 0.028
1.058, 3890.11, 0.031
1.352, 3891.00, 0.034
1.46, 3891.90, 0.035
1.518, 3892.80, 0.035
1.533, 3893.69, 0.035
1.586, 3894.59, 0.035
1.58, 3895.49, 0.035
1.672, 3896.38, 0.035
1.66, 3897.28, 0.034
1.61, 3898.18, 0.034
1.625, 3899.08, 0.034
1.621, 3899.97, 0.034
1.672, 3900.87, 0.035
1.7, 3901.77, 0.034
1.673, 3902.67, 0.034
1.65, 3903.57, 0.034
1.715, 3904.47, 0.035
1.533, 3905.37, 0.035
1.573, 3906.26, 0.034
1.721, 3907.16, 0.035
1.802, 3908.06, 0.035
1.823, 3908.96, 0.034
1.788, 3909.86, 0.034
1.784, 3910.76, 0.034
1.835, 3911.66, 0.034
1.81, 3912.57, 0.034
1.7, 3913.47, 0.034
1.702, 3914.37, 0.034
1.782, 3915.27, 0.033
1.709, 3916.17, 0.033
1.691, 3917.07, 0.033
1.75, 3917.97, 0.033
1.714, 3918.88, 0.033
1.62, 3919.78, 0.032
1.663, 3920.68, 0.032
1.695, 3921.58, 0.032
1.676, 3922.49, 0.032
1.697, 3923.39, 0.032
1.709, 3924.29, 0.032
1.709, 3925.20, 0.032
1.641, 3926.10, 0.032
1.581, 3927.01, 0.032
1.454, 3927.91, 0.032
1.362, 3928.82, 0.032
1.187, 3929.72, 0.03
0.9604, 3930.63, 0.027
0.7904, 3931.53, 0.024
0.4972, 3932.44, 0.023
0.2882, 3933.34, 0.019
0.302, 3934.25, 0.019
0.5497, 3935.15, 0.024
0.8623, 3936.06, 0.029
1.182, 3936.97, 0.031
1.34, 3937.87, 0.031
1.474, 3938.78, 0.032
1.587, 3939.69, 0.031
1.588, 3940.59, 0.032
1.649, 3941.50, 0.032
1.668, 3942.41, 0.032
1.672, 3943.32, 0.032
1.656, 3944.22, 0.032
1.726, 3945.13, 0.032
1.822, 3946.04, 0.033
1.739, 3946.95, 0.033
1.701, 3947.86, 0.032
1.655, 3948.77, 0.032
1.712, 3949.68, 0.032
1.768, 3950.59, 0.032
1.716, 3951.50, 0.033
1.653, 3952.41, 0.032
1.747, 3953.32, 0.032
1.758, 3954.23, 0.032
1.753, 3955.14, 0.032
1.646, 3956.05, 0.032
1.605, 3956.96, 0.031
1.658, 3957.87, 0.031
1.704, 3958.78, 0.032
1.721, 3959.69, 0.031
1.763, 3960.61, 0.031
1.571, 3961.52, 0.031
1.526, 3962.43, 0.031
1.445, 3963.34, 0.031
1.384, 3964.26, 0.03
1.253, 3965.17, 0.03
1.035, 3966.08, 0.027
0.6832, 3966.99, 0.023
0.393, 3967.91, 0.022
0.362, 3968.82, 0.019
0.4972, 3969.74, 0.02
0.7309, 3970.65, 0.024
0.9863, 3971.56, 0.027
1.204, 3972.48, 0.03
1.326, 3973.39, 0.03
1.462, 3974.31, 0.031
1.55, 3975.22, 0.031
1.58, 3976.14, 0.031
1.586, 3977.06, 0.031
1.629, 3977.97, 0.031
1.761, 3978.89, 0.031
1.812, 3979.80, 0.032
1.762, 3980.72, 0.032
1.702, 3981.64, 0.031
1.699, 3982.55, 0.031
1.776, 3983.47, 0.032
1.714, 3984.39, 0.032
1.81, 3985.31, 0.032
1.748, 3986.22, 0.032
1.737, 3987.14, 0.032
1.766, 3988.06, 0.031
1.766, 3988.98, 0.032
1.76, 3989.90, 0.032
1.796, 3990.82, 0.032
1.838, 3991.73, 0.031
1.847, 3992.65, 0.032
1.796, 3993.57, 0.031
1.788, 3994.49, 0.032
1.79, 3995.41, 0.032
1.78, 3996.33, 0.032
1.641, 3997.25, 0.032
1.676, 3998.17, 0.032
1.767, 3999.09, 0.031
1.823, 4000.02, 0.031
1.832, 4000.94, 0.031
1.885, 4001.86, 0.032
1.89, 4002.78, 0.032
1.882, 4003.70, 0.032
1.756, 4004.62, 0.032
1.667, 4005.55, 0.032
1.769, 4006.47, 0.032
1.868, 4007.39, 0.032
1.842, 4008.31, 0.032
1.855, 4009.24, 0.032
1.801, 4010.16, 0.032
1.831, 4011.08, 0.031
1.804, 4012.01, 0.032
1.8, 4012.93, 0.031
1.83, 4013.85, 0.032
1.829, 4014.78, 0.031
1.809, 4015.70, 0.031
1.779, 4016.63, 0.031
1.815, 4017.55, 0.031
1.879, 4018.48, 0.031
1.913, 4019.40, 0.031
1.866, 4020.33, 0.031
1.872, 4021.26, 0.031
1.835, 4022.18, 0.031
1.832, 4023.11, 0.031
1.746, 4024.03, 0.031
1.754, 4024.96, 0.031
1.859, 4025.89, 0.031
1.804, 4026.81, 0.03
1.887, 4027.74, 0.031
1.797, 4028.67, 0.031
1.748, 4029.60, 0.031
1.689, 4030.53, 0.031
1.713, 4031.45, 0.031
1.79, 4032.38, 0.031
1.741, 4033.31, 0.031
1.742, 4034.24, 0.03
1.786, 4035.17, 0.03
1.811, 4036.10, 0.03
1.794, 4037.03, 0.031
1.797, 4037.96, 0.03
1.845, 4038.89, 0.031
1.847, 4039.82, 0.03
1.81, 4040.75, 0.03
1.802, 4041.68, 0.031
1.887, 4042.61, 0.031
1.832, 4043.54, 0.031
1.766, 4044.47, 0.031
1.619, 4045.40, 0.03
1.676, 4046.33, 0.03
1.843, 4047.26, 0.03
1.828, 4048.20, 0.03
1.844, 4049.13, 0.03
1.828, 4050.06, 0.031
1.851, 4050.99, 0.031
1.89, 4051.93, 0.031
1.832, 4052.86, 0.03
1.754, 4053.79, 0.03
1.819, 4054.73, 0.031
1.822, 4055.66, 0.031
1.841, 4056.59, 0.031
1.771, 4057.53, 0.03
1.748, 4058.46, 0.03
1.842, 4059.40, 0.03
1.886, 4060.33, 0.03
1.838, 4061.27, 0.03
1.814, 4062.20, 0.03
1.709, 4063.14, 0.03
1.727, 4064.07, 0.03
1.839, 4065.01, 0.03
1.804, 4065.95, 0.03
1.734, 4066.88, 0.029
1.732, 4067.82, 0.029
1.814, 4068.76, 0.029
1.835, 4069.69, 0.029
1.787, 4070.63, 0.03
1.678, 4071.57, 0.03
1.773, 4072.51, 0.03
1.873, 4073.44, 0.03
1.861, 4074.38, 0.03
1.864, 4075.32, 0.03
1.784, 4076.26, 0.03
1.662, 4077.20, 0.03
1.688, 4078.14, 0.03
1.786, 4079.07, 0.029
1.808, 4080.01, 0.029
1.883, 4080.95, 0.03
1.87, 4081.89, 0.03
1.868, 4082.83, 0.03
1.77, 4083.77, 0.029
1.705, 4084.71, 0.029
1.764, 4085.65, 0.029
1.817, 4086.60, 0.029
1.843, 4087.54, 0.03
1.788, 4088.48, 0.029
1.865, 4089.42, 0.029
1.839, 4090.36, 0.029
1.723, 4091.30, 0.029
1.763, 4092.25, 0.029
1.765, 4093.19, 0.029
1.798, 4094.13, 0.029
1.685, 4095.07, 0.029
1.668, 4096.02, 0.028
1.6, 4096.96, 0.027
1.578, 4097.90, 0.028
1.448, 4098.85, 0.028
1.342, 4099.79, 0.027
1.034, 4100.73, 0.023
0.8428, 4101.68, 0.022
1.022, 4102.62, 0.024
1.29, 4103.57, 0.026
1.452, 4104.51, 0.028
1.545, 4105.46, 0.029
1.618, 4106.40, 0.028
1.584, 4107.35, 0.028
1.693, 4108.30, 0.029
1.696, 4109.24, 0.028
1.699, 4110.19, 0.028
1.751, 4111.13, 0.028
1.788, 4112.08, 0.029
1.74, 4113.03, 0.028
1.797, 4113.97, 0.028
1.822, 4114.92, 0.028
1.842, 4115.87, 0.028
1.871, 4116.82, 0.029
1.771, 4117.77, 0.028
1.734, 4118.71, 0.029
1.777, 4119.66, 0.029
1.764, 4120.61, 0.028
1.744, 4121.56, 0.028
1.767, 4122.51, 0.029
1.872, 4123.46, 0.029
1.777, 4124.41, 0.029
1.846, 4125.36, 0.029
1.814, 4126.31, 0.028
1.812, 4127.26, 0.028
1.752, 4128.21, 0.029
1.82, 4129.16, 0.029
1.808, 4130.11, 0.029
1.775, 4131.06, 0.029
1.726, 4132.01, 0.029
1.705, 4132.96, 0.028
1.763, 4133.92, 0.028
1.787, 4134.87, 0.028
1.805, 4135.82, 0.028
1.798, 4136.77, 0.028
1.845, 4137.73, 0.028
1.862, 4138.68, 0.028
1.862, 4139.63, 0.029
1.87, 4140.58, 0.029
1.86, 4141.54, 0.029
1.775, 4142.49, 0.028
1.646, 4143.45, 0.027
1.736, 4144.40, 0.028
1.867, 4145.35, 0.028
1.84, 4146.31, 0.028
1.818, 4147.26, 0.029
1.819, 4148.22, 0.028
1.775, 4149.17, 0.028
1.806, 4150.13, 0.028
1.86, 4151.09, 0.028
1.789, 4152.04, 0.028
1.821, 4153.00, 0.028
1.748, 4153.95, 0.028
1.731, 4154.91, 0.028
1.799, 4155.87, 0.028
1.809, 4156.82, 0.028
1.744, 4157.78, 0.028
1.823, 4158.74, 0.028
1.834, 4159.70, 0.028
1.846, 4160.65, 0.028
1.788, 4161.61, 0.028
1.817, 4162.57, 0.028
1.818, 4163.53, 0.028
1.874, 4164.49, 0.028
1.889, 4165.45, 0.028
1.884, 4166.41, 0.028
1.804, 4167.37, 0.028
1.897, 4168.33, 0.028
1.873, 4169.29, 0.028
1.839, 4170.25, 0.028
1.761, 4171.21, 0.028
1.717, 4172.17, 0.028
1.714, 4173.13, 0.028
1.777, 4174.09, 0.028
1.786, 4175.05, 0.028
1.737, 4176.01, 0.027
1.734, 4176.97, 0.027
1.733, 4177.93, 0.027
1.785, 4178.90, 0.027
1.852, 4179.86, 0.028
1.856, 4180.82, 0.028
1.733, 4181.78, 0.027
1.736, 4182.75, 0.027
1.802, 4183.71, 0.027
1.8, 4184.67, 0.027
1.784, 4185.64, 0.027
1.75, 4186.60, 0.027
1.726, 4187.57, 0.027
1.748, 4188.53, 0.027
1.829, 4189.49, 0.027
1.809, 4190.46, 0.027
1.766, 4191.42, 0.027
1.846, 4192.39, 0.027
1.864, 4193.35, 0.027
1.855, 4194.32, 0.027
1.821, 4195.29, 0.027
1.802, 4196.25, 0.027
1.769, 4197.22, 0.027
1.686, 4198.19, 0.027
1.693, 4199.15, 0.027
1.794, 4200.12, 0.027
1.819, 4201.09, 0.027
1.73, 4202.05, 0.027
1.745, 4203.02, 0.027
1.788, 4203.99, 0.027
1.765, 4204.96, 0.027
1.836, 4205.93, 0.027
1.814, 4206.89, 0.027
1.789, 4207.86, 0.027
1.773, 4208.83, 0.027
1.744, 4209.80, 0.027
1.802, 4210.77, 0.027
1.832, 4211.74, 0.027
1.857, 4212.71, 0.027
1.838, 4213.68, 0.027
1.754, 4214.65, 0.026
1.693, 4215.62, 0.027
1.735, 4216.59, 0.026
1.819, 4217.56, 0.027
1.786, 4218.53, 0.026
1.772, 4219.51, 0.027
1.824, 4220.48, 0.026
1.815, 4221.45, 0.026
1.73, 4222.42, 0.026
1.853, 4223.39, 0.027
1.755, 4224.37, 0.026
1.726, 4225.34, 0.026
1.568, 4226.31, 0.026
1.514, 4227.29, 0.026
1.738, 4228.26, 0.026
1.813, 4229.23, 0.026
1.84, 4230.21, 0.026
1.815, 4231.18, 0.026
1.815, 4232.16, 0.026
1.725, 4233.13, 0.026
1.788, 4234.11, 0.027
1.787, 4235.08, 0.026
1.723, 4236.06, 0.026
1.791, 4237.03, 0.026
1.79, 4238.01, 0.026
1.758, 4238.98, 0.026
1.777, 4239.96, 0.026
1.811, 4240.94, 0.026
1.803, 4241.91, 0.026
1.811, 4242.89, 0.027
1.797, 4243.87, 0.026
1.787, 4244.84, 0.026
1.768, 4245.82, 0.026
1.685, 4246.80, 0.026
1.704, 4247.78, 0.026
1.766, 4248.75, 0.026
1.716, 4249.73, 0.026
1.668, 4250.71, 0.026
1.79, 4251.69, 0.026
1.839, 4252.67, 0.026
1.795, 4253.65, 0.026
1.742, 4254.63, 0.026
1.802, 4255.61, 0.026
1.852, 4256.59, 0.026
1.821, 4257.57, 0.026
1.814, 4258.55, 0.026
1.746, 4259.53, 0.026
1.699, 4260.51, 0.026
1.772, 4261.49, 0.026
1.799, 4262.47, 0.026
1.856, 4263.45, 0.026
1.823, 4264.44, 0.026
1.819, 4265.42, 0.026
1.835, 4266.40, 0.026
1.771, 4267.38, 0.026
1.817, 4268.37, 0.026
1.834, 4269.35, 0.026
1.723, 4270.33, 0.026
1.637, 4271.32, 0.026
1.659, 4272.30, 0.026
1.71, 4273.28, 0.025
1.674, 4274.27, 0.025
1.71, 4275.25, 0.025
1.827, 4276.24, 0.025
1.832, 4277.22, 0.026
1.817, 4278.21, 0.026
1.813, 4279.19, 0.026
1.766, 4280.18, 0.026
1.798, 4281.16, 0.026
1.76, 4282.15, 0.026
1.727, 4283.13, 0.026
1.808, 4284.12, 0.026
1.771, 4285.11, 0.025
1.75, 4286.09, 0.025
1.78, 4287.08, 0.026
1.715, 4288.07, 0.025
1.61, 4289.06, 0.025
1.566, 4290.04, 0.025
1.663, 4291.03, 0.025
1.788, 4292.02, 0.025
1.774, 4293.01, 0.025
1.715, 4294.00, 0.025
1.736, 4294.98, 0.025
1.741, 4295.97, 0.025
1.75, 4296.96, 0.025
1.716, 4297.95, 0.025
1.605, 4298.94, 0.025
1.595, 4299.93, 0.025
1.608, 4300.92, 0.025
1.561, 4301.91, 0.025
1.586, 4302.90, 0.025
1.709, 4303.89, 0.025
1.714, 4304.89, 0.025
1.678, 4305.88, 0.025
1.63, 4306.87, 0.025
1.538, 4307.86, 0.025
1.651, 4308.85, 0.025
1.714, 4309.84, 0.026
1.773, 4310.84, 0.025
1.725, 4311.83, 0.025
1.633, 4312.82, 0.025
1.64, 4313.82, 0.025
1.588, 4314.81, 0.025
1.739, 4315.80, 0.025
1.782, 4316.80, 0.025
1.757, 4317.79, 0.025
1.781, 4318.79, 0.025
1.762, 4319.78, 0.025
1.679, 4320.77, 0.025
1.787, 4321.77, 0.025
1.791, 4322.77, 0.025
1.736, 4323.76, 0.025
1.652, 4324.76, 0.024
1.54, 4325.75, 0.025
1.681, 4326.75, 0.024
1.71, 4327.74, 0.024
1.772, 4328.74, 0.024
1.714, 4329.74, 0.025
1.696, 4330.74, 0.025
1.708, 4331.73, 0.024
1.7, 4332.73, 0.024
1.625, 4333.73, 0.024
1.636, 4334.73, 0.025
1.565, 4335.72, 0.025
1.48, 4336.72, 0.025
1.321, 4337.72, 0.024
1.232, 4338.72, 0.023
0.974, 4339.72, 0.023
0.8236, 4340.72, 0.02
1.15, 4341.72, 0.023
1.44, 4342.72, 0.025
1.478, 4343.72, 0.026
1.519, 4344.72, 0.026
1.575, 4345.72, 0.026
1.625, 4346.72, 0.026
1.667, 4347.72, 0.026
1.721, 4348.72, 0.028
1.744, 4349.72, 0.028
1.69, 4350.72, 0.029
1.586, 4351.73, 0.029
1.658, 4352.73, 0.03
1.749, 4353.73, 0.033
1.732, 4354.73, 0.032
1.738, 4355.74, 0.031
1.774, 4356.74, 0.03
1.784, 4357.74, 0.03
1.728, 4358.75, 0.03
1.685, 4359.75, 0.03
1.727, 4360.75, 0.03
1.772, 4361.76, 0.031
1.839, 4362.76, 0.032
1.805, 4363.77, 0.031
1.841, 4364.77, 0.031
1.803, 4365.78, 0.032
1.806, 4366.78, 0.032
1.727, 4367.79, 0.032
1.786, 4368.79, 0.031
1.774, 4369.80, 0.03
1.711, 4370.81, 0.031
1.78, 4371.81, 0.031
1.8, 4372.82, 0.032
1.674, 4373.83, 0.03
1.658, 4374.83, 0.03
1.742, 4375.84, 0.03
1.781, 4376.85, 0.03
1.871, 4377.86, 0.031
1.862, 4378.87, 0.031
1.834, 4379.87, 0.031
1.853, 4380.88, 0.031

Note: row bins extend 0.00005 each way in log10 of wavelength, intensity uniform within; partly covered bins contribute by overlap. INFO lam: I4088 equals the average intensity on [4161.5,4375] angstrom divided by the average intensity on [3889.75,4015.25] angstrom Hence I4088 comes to 1.1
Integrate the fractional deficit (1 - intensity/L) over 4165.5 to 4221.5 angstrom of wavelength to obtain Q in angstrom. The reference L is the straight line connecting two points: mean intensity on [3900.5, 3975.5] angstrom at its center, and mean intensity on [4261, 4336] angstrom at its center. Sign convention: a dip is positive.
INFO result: -5.0 angstrom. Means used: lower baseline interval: 1.46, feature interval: 1.79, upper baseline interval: 1.72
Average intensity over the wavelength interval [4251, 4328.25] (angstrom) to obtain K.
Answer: 1.73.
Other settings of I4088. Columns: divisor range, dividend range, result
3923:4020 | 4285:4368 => 1.07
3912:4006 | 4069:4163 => 1.14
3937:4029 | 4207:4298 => 1.07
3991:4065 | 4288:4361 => 0.91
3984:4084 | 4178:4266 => 0.99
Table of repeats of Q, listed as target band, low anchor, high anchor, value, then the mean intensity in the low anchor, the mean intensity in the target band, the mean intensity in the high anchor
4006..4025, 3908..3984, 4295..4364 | -4.2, 1.47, 1.83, 1.64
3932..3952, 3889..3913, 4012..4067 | 3.5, 1.61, 1.37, 1.81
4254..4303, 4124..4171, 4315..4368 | -1.4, 1.81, 1.74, 1.64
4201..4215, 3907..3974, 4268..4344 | -1.7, 1.44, 1.79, 1.66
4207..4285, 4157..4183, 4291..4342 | -2.7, 1.8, 1.77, 1.63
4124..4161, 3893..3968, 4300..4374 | -4.8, 1.53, 1.8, 1.65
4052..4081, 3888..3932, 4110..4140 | -1.0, 1.57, 1.79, 1.79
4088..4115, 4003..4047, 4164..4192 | 3.1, 1.8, 1.59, 1.79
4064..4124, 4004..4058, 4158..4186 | 3.4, 1.81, 1.7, 1.8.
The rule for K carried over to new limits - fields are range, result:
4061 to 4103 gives 1.7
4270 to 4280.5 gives 1.74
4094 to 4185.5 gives 1.74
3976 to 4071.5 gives 1.79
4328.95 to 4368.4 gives 1.61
